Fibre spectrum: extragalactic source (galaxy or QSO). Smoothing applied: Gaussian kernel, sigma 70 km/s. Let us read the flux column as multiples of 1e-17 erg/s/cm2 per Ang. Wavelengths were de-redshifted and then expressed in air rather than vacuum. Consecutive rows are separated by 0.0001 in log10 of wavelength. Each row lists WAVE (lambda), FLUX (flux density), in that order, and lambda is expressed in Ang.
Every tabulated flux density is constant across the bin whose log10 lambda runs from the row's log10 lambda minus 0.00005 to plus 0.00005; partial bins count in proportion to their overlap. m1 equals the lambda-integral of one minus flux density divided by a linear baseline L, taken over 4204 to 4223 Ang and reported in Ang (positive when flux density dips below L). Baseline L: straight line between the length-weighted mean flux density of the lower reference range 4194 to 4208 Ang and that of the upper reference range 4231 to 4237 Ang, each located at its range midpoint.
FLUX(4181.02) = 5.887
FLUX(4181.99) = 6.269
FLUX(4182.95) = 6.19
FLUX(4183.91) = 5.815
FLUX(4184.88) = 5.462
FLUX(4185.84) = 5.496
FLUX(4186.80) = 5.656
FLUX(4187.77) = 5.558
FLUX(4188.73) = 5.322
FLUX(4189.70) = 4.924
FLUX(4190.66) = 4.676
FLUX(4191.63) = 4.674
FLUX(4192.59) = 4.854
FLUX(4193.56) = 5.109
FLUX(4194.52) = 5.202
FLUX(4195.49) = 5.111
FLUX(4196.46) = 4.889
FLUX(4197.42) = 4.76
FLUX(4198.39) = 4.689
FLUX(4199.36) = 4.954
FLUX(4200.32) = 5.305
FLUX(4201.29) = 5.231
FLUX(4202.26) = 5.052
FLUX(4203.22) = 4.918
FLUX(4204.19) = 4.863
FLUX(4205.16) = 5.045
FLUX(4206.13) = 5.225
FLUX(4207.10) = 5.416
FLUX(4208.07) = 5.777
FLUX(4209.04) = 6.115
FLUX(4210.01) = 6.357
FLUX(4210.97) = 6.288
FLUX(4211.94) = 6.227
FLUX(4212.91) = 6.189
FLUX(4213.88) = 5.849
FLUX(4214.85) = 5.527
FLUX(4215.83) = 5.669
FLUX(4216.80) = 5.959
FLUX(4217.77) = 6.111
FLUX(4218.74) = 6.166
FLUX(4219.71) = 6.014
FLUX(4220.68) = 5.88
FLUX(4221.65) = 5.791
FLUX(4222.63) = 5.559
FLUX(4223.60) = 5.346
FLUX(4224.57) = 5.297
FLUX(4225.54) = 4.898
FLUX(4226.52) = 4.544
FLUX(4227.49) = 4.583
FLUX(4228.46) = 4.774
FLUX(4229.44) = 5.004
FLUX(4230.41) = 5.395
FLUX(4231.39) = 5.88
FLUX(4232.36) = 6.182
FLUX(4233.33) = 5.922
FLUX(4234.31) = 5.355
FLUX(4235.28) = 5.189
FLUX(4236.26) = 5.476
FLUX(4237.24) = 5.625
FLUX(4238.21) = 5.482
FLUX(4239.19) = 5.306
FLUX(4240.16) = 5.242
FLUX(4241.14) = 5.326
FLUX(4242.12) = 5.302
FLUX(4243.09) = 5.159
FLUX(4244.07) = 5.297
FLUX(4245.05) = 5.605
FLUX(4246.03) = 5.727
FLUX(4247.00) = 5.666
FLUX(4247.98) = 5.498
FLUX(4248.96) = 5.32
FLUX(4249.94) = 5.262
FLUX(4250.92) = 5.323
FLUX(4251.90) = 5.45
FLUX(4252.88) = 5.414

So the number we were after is -1.88 Ang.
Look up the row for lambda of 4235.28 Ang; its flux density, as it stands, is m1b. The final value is 5.189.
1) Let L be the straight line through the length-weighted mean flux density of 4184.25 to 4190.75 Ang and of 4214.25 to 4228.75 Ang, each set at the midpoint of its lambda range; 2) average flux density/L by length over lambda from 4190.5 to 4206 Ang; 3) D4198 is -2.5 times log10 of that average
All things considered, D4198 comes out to 0.09 mag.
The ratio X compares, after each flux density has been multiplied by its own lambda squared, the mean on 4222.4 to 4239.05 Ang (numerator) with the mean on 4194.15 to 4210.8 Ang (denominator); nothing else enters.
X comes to 1.03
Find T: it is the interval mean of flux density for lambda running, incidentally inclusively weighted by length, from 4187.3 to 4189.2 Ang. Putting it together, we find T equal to 5.45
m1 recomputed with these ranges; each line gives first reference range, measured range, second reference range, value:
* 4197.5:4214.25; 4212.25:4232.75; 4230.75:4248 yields -0.22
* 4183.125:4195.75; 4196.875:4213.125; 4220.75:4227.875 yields -0.62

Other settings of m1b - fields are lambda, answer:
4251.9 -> 5.45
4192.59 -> 4.854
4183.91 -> 5.815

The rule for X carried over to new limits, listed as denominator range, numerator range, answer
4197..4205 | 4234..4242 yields 1.10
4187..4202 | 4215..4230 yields 1.10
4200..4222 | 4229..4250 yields 0.97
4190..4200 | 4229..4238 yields 1.16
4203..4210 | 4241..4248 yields 1.02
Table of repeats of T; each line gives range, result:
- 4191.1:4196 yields 4.98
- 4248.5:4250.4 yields 5.29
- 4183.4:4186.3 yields 5.6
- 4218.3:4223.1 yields 5.88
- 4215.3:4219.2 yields 5.96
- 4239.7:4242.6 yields 5.28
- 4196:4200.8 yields 4.93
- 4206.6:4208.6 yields 5.6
